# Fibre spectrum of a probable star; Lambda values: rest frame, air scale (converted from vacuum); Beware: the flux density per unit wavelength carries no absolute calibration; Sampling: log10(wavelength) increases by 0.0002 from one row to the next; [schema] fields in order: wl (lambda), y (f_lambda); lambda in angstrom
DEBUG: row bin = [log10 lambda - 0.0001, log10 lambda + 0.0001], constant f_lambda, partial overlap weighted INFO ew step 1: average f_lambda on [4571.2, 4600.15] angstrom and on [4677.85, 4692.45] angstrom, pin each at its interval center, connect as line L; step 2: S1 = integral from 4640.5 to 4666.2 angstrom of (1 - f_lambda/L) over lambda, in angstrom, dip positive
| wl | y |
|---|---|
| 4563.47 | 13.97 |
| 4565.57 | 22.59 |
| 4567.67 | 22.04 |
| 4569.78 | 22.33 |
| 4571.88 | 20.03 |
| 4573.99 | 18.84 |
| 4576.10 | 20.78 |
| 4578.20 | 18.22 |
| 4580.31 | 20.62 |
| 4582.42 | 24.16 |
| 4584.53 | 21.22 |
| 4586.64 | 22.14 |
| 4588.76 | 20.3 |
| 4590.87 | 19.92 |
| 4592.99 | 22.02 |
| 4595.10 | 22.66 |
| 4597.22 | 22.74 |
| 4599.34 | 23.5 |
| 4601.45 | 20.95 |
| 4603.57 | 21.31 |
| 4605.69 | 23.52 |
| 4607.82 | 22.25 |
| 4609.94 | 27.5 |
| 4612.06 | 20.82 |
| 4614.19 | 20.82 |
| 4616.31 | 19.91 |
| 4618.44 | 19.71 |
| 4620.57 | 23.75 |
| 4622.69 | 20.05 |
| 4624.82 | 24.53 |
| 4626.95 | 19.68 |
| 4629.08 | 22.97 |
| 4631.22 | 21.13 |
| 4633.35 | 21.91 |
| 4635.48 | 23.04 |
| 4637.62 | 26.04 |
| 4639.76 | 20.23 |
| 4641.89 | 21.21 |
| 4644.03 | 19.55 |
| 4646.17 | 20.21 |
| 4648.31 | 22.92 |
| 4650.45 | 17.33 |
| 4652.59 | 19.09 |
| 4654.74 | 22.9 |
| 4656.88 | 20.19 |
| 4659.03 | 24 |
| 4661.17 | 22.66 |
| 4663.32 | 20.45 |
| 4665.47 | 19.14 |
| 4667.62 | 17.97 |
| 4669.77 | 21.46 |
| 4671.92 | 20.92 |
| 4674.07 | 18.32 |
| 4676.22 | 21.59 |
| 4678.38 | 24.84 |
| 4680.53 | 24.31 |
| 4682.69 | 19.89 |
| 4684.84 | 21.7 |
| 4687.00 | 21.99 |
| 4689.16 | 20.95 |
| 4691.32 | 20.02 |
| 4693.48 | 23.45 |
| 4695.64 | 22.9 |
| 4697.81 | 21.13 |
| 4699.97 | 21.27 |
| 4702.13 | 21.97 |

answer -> 1.0 angstrom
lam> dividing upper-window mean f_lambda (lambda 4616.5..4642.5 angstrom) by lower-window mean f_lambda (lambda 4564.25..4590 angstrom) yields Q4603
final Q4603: 1.04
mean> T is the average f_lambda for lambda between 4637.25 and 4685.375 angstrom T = 21.1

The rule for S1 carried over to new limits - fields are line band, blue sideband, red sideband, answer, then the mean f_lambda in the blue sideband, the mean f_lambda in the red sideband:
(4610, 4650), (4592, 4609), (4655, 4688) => 0.5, 22.4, 21.3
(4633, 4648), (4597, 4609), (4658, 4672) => -0.2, 22.4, 20.9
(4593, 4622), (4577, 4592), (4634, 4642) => -0.7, 20.9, 22.8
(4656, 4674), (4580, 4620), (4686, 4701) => 0.9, 21.9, 21.7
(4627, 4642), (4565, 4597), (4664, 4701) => -0.7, 21.2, 21.3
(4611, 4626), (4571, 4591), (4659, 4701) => -0.3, 20.7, 21.4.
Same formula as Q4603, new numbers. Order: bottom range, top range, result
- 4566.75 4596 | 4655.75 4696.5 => 1.02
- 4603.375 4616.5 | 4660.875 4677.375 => 0.90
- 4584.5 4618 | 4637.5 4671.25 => 0.95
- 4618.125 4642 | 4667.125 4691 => 0.96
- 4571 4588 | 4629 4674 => 1.02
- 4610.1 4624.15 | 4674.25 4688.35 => 1.03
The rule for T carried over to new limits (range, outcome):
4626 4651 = 21.4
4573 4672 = 21.4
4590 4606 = 22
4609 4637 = 22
